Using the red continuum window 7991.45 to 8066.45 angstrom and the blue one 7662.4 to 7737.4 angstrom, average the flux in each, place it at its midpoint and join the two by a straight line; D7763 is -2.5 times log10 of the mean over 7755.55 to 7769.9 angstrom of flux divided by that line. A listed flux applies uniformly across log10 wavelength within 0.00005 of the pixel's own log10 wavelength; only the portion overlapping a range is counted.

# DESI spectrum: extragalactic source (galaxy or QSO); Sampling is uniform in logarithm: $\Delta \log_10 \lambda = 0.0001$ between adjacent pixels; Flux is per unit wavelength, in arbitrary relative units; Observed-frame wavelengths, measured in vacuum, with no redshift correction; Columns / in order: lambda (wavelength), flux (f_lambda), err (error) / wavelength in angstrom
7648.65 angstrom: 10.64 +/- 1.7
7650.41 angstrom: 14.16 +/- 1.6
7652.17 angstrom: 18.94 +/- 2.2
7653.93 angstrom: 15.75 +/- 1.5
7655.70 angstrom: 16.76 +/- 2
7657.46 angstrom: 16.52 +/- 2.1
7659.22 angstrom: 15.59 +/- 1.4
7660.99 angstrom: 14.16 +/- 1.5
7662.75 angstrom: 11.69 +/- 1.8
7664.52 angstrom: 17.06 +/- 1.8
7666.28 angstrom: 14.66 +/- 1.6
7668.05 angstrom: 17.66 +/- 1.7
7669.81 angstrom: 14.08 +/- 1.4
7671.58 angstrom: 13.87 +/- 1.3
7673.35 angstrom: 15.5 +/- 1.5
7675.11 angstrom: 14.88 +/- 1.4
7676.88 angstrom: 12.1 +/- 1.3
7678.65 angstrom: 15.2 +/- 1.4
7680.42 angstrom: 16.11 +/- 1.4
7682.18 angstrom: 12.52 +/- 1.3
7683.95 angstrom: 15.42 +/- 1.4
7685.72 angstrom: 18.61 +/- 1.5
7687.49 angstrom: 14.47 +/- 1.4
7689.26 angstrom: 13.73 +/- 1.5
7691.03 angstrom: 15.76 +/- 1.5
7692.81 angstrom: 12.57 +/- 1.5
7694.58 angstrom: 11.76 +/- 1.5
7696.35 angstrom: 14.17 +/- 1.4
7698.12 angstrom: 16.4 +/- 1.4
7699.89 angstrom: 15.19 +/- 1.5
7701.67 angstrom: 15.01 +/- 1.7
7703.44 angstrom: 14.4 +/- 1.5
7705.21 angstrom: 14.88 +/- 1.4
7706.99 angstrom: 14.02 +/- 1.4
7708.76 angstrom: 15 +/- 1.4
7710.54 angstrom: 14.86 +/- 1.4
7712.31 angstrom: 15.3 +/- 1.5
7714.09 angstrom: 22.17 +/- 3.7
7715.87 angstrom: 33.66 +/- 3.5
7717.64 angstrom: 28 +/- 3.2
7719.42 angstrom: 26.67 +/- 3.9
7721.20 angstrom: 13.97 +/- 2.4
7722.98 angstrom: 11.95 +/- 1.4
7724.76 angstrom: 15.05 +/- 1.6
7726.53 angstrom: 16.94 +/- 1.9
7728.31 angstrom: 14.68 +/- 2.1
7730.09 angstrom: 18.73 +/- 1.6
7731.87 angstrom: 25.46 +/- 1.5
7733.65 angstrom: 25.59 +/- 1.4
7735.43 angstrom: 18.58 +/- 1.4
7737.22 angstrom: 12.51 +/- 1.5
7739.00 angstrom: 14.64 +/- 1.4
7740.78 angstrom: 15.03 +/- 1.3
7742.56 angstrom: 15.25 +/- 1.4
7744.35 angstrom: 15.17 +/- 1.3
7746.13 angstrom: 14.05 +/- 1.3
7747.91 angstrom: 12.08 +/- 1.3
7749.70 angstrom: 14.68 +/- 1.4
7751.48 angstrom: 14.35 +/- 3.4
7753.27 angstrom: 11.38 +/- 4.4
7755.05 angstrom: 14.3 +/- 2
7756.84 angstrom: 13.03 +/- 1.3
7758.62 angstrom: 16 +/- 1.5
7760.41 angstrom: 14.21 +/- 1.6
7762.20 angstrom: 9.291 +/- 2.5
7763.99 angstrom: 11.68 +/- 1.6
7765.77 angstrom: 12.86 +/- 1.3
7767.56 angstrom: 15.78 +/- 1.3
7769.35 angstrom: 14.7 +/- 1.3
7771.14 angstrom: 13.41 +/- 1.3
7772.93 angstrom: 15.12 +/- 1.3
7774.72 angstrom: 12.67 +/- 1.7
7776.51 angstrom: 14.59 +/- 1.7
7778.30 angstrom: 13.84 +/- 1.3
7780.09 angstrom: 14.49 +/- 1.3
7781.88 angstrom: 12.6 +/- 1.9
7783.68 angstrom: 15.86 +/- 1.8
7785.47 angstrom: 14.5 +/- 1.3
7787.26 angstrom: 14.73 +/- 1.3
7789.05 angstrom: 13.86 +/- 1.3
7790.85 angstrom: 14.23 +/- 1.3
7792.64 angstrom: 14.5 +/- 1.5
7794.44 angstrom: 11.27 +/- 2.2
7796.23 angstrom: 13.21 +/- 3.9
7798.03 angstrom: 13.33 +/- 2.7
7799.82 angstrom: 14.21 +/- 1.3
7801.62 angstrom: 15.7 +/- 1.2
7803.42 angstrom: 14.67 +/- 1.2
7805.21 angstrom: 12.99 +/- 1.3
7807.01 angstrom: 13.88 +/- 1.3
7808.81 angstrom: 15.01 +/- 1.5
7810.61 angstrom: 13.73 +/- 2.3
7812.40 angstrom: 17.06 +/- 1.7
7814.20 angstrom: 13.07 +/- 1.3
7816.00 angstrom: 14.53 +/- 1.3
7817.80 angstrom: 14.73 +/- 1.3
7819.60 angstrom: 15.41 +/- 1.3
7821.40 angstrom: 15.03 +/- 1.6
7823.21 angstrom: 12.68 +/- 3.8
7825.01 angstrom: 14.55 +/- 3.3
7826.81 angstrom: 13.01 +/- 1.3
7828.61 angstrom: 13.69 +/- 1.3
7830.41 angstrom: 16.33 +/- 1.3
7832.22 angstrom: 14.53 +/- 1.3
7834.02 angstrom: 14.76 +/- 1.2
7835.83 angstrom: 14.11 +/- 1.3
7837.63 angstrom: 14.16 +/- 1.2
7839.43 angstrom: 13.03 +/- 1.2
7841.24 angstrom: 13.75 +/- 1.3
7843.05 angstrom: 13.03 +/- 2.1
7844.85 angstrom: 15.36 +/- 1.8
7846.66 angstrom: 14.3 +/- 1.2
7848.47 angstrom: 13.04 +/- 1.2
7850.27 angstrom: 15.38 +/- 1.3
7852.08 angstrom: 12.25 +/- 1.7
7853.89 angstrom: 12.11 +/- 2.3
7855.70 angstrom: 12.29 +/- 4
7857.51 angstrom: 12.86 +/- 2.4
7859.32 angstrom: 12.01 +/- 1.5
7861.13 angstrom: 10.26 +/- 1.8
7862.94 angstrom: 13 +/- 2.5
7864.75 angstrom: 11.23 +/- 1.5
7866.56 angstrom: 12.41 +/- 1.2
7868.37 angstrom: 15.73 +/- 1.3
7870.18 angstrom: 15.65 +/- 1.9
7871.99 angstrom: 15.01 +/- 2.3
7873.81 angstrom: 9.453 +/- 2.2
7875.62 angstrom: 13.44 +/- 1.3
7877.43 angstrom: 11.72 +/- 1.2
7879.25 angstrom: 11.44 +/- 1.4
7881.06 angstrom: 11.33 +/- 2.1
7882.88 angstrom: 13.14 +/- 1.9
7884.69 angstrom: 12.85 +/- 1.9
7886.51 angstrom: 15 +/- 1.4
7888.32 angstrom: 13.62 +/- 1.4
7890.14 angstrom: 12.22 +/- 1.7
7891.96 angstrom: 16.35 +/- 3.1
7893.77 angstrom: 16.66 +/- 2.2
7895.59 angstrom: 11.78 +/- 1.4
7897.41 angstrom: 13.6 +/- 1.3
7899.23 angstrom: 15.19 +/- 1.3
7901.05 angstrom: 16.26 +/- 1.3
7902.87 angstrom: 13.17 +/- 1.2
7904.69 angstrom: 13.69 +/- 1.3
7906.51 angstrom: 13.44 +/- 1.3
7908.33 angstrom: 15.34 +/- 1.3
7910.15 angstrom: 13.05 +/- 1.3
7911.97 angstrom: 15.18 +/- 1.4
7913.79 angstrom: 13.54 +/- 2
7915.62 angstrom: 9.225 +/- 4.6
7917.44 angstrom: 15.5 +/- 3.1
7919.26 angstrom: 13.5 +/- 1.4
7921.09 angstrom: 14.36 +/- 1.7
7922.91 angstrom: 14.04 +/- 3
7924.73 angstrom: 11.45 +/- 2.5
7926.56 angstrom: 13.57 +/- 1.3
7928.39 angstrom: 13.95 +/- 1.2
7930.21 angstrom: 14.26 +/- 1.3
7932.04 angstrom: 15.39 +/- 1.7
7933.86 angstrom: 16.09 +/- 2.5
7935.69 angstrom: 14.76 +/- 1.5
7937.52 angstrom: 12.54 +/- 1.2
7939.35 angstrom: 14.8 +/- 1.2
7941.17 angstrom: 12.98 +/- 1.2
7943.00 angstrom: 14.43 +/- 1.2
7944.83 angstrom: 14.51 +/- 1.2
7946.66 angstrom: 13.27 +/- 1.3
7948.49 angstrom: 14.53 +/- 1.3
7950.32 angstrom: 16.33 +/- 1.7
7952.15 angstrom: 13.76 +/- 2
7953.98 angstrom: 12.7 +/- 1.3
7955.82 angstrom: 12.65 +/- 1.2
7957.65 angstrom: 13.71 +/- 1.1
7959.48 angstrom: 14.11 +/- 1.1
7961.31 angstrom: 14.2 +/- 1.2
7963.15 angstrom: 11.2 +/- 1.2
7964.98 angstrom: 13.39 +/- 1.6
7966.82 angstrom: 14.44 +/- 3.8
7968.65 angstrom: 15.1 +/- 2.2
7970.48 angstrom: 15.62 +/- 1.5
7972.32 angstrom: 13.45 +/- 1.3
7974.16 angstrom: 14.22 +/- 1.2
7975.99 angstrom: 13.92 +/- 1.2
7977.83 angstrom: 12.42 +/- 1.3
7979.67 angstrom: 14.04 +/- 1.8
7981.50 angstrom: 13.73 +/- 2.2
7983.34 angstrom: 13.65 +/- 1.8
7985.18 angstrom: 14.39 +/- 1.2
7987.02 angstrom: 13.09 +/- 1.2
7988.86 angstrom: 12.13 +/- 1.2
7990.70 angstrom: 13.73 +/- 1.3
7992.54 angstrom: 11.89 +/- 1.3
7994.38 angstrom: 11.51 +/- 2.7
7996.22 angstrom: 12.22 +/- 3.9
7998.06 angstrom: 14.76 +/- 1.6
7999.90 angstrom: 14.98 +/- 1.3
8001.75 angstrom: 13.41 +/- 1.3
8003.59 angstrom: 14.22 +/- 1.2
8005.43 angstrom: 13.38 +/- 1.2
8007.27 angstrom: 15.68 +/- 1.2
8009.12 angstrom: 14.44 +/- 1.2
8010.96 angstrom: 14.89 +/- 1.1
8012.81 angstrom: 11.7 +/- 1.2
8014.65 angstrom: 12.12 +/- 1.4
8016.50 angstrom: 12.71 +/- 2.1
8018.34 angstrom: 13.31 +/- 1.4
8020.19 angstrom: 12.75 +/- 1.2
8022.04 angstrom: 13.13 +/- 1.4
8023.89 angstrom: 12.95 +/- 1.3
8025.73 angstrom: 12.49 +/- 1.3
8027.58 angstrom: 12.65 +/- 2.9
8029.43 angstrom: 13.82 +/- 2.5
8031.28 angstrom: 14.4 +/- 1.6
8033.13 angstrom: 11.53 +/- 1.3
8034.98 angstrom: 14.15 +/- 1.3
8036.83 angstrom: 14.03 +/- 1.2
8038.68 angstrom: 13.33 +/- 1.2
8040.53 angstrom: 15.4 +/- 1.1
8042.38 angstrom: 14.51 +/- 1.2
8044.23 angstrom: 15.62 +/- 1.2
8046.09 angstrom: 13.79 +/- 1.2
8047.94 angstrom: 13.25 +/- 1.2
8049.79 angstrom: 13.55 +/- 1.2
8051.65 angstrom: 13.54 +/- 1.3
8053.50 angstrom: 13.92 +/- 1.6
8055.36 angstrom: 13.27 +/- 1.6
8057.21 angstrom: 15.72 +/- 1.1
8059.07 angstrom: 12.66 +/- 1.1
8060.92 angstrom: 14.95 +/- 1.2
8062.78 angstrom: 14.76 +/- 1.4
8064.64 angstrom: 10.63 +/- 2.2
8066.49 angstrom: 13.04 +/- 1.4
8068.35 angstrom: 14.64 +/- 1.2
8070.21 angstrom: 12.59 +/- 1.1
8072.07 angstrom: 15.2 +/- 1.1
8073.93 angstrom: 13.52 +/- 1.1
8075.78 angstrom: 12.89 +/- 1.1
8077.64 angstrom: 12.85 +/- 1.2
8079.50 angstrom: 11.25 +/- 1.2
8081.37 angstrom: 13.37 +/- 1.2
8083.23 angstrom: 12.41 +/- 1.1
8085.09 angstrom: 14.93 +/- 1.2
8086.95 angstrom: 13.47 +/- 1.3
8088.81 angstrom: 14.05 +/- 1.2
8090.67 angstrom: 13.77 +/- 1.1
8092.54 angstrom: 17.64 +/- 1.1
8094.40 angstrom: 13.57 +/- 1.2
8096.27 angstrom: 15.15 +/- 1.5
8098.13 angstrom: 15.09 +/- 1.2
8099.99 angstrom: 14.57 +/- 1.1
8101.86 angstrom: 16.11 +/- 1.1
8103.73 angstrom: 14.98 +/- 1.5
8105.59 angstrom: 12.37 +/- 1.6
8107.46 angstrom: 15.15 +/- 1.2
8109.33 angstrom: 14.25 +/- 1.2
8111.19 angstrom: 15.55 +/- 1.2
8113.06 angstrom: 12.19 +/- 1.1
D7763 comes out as 0.19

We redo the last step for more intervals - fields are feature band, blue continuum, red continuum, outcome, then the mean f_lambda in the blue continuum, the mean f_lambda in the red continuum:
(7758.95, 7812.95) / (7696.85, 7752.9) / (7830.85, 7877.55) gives 0.10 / 17.2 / 13.3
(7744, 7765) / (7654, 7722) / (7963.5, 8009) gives 0.17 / 16.2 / 13.7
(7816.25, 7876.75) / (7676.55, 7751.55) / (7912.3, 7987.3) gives 0.11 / 16.5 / 13.8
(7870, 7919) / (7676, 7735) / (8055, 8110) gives 0.14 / 17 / 14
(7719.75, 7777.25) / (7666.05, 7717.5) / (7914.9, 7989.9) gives 0.03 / 15.8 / 13.8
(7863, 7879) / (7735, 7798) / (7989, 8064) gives 0.06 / 13.9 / 13.6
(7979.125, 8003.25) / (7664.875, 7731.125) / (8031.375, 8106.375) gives 0.08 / 16.2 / 13.9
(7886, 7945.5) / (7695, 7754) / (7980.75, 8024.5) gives 0.03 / 16.9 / 13.4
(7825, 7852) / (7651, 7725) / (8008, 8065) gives 0.07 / 16.1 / 13.6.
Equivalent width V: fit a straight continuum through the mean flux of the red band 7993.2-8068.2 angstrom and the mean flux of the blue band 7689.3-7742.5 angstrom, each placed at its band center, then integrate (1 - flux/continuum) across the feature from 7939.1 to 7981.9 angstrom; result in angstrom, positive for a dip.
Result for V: 1.5 angstrom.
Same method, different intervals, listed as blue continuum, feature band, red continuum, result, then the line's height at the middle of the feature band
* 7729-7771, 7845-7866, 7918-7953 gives 2.7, 14.6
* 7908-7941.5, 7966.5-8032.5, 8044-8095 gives 1.3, 13.8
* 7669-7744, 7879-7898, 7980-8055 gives 1.6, 14.8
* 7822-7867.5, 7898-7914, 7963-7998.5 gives -1.1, 13.4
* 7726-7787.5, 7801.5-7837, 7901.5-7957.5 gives 0.3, 14.5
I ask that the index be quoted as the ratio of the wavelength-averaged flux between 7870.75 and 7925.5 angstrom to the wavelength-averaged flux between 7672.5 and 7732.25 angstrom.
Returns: 0.82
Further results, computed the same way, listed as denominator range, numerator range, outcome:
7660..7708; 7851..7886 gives 0.86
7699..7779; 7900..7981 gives 0.87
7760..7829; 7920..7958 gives 1.00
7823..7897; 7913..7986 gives 1.03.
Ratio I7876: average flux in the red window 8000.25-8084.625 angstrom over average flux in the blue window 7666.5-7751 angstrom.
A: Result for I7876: 0.83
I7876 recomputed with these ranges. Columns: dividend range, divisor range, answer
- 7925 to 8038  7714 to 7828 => 0.89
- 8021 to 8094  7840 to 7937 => 1.01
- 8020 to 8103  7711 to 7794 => 0.87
